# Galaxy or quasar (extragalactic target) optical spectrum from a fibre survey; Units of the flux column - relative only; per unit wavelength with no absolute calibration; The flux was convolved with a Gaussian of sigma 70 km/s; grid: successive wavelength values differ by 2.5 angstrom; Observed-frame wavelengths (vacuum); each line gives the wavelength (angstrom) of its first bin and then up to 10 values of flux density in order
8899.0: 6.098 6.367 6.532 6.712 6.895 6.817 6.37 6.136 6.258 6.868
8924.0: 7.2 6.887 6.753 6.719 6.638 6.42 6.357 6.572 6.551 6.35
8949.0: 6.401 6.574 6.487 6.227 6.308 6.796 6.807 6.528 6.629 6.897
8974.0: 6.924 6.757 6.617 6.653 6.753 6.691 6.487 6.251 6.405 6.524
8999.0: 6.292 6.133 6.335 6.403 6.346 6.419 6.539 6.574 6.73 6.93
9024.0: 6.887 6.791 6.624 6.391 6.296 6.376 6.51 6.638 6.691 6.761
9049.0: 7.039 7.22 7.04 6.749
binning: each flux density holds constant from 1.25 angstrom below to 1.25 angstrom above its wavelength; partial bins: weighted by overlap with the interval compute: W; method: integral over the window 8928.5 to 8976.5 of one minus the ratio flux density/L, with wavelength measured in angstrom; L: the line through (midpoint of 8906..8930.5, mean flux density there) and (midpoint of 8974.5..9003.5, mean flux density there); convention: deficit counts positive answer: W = 0.2 angstrom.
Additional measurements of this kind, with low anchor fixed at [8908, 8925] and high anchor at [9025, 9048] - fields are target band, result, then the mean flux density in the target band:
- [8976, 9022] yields 0.6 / 6.51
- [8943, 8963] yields 0.5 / 6.46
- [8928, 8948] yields 0.3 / 6.54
